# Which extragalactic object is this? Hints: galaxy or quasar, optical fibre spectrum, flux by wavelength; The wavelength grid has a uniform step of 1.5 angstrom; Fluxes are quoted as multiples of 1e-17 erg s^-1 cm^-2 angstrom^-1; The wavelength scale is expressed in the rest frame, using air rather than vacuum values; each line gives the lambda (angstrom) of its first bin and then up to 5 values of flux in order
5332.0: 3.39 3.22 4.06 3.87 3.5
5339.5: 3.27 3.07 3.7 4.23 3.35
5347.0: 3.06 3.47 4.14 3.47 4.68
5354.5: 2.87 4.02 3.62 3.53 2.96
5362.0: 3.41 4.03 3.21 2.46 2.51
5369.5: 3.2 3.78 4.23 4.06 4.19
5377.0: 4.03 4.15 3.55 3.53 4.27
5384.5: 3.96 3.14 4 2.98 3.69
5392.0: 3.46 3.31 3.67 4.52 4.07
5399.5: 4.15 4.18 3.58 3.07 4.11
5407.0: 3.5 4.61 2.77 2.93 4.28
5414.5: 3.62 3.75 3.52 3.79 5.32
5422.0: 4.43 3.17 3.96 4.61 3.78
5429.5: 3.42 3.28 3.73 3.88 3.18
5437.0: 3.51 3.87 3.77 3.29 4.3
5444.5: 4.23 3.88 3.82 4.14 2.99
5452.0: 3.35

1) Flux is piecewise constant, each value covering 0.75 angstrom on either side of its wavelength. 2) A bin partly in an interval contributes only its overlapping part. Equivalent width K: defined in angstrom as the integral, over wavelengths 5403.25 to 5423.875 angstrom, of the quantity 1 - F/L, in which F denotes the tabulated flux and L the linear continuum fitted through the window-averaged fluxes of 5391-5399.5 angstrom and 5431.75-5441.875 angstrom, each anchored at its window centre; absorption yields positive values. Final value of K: -0.3 angstrom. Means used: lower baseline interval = 3.83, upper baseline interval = 3.62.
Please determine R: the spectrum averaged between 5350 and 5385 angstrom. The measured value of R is 3.65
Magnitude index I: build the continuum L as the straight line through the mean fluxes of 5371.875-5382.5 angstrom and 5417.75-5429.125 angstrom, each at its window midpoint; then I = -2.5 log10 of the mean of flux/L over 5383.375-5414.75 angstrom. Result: 0.09 mag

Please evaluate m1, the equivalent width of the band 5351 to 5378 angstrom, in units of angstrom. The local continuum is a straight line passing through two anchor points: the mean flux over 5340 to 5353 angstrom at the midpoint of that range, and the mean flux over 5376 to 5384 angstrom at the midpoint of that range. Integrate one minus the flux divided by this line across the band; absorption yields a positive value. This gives 1.5 angstrom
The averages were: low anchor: 3.62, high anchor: 3.92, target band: 3.58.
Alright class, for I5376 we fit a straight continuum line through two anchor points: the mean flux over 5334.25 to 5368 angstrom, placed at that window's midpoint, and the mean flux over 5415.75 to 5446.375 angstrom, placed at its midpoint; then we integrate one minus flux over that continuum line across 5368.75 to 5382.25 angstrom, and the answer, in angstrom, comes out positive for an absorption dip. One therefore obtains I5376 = -0.9 angstrom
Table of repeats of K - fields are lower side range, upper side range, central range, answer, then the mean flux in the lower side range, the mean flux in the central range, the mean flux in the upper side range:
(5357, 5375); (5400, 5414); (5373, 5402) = -2.3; 3.42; 3.84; 3.68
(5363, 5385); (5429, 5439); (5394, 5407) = -1.0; 3.67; 3.88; 3.55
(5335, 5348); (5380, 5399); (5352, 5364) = -0.1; 3.54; 3.63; 3.72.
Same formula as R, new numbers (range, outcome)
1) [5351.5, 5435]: 3.71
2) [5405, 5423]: 3.87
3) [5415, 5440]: 3.82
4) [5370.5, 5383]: 3.96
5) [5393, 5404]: 3.88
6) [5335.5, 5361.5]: 3.58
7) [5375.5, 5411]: 3.76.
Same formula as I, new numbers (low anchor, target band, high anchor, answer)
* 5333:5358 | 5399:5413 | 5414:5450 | 0.03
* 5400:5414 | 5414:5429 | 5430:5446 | -0.08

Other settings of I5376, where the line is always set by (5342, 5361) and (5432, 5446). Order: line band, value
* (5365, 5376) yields 0.6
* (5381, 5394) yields 0.3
